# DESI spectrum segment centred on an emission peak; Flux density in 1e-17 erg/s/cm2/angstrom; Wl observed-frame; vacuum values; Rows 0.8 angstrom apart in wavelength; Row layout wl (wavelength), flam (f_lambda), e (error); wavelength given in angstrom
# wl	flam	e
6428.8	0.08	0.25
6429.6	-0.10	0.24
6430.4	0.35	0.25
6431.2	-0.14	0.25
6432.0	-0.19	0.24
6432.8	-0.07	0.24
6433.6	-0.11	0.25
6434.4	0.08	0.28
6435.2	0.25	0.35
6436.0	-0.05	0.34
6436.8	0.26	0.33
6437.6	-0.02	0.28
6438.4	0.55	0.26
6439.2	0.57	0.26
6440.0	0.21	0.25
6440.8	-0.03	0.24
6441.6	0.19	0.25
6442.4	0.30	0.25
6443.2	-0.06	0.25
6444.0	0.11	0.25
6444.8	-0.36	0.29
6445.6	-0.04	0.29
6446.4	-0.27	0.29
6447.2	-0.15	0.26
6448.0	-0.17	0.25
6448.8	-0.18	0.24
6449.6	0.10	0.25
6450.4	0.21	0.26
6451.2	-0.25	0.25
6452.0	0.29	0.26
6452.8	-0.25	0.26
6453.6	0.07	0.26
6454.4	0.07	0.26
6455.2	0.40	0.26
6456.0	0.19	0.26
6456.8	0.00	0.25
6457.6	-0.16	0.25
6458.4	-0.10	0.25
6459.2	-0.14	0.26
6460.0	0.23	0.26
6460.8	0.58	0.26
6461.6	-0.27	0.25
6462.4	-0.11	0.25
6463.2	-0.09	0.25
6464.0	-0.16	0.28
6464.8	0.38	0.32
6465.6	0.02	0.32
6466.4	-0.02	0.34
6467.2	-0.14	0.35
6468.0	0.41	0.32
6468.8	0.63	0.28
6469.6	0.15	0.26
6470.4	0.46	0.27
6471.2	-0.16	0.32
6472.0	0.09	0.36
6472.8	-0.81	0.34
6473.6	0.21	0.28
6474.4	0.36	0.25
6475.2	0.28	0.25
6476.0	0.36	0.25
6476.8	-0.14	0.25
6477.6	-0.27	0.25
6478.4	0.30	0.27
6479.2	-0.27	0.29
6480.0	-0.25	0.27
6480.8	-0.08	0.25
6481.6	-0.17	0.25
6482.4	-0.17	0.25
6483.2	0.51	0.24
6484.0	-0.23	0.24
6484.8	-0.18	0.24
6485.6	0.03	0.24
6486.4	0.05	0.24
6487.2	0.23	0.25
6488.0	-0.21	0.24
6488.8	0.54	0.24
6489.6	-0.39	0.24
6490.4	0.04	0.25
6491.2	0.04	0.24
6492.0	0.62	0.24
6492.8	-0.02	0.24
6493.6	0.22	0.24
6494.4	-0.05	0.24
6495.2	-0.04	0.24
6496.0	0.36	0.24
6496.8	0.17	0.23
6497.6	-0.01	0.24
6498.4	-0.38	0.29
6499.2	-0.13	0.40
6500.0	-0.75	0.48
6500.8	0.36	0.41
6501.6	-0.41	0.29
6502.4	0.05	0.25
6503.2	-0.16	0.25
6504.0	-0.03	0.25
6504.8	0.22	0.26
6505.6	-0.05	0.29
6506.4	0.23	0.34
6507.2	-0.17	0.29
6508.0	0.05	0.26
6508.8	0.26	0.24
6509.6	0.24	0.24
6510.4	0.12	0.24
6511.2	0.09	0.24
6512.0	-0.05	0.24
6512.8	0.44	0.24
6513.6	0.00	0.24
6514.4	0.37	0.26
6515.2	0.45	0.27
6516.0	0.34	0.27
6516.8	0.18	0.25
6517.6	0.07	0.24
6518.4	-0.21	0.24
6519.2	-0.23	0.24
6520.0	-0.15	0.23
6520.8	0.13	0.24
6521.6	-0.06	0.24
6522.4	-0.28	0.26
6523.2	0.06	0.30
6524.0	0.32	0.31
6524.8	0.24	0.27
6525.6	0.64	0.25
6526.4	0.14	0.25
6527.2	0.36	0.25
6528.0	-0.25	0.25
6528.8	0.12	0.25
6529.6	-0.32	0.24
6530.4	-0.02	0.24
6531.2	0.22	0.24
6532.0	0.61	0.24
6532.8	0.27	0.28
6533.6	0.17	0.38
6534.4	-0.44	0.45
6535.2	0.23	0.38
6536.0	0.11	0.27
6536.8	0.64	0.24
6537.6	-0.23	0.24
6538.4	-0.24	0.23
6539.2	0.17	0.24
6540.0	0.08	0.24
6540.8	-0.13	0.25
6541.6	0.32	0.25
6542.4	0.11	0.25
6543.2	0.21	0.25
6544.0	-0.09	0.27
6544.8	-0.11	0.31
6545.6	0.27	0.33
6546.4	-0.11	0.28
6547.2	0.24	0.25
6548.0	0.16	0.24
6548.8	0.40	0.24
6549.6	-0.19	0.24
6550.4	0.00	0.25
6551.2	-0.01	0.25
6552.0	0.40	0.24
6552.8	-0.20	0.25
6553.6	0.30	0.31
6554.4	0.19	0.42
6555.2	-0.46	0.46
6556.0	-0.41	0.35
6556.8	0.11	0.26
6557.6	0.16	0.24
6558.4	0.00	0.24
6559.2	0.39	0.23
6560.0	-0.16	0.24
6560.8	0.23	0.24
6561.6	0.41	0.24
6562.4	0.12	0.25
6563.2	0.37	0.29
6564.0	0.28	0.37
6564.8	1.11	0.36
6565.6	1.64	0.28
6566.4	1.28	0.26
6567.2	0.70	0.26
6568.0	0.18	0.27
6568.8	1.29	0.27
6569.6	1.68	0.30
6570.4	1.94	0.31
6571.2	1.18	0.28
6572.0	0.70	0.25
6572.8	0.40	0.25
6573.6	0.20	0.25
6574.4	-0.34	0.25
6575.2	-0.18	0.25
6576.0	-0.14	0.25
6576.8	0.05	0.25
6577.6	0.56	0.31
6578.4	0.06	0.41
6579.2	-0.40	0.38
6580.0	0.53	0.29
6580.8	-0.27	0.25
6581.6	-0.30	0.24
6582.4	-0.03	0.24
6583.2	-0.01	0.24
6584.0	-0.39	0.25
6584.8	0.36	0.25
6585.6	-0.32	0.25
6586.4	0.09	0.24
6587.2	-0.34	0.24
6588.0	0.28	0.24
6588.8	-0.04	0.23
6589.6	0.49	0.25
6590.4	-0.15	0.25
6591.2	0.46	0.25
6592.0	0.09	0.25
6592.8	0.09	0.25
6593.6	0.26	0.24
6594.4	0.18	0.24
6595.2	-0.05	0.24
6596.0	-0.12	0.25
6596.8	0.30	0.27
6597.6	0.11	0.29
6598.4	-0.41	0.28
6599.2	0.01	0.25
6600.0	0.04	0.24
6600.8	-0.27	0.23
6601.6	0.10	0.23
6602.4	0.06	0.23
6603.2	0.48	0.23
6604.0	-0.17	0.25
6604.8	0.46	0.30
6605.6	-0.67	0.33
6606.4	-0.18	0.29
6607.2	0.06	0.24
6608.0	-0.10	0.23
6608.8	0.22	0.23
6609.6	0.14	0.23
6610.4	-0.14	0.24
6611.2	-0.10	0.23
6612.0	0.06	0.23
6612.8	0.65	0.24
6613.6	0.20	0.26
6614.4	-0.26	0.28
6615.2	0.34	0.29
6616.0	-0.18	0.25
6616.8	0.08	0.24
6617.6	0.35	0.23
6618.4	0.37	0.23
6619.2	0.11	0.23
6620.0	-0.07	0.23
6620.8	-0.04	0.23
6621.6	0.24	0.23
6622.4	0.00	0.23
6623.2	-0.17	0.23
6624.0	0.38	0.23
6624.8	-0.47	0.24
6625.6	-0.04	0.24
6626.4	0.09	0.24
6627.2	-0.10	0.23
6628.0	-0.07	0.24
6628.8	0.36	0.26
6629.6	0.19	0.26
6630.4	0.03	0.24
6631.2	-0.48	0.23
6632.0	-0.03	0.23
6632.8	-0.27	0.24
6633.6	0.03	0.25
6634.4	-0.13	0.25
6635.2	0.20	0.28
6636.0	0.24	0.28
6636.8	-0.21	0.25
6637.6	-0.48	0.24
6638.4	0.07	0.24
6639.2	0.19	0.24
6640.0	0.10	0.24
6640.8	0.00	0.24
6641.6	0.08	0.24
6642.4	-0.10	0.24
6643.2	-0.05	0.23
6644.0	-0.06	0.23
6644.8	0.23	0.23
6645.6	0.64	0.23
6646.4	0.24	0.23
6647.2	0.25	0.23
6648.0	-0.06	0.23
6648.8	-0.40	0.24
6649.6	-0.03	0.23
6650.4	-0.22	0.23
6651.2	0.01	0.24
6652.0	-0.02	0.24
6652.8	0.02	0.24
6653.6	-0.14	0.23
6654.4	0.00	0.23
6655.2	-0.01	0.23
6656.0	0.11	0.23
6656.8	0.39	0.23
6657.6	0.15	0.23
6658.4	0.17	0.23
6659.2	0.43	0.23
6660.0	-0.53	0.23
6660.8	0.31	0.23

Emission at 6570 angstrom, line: [O II] 3727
